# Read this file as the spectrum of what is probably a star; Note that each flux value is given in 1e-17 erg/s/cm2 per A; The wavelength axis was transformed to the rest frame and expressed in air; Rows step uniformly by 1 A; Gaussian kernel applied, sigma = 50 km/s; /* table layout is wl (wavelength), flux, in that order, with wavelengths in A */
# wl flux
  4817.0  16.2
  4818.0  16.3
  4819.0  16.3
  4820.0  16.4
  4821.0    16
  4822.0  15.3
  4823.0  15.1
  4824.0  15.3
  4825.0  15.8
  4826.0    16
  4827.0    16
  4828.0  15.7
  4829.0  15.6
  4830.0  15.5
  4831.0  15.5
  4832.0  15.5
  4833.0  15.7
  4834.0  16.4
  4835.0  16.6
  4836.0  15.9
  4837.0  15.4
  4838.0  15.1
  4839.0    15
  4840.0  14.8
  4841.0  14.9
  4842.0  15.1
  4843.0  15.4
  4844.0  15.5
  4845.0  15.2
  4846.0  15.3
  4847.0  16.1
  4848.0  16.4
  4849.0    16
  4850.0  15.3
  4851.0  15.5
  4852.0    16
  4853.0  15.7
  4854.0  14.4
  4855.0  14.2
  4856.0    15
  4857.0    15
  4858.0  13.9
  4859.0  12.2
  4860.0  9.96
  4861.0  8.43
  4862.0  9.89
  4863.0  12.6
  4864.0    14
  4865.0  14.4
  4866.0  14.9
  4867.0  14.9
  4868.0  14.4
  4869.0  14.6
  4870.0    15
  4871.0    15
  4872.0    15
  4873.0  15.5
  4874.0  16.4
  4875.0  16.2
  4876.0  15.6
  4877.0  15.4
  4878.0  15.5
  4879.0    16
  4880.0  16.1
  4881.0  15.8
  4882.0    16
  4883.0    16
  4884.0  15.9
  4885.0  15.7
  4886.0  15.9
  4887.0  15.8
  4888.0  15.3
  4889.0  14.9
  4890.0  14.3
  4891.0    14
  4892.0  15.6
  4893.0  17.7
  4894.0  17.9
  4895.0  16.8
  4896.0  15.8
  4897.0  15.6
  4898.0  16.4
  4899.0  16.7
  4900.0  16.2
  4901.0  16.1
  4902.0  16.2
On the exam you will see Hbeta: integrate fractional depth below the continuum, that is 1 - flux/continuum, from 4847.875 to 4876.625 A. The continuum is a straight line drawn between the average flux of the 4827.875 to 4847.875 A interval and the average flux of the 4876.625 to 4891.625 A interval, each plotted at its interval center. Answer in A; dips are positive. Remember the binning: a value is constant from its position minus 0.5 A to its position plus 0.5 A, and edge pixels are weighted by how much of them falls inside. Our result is 2.2 A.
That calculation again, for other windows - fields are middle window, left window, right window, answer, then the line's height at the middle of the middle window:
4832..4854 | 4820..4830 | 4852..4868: -1.6 A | 14.5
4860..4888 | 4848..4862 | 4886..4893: -0.2 A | 14.6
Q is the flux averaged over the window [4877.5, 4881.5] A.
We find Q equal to 15.9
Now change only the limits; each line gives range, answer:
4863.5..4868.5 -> 14.5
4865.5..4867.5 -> 14.9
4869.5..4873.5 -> 15.1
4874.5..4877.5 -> 15.7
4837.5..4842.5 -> 15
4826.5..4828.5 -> 15.8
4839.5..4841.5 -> 14.9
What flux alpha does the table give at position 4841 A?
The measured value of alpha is 14.9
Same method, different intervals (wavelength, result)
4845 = 15.2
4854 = 14.4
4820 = 16.4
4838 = 15.1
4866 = 14.9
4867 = 14.9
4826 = 16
